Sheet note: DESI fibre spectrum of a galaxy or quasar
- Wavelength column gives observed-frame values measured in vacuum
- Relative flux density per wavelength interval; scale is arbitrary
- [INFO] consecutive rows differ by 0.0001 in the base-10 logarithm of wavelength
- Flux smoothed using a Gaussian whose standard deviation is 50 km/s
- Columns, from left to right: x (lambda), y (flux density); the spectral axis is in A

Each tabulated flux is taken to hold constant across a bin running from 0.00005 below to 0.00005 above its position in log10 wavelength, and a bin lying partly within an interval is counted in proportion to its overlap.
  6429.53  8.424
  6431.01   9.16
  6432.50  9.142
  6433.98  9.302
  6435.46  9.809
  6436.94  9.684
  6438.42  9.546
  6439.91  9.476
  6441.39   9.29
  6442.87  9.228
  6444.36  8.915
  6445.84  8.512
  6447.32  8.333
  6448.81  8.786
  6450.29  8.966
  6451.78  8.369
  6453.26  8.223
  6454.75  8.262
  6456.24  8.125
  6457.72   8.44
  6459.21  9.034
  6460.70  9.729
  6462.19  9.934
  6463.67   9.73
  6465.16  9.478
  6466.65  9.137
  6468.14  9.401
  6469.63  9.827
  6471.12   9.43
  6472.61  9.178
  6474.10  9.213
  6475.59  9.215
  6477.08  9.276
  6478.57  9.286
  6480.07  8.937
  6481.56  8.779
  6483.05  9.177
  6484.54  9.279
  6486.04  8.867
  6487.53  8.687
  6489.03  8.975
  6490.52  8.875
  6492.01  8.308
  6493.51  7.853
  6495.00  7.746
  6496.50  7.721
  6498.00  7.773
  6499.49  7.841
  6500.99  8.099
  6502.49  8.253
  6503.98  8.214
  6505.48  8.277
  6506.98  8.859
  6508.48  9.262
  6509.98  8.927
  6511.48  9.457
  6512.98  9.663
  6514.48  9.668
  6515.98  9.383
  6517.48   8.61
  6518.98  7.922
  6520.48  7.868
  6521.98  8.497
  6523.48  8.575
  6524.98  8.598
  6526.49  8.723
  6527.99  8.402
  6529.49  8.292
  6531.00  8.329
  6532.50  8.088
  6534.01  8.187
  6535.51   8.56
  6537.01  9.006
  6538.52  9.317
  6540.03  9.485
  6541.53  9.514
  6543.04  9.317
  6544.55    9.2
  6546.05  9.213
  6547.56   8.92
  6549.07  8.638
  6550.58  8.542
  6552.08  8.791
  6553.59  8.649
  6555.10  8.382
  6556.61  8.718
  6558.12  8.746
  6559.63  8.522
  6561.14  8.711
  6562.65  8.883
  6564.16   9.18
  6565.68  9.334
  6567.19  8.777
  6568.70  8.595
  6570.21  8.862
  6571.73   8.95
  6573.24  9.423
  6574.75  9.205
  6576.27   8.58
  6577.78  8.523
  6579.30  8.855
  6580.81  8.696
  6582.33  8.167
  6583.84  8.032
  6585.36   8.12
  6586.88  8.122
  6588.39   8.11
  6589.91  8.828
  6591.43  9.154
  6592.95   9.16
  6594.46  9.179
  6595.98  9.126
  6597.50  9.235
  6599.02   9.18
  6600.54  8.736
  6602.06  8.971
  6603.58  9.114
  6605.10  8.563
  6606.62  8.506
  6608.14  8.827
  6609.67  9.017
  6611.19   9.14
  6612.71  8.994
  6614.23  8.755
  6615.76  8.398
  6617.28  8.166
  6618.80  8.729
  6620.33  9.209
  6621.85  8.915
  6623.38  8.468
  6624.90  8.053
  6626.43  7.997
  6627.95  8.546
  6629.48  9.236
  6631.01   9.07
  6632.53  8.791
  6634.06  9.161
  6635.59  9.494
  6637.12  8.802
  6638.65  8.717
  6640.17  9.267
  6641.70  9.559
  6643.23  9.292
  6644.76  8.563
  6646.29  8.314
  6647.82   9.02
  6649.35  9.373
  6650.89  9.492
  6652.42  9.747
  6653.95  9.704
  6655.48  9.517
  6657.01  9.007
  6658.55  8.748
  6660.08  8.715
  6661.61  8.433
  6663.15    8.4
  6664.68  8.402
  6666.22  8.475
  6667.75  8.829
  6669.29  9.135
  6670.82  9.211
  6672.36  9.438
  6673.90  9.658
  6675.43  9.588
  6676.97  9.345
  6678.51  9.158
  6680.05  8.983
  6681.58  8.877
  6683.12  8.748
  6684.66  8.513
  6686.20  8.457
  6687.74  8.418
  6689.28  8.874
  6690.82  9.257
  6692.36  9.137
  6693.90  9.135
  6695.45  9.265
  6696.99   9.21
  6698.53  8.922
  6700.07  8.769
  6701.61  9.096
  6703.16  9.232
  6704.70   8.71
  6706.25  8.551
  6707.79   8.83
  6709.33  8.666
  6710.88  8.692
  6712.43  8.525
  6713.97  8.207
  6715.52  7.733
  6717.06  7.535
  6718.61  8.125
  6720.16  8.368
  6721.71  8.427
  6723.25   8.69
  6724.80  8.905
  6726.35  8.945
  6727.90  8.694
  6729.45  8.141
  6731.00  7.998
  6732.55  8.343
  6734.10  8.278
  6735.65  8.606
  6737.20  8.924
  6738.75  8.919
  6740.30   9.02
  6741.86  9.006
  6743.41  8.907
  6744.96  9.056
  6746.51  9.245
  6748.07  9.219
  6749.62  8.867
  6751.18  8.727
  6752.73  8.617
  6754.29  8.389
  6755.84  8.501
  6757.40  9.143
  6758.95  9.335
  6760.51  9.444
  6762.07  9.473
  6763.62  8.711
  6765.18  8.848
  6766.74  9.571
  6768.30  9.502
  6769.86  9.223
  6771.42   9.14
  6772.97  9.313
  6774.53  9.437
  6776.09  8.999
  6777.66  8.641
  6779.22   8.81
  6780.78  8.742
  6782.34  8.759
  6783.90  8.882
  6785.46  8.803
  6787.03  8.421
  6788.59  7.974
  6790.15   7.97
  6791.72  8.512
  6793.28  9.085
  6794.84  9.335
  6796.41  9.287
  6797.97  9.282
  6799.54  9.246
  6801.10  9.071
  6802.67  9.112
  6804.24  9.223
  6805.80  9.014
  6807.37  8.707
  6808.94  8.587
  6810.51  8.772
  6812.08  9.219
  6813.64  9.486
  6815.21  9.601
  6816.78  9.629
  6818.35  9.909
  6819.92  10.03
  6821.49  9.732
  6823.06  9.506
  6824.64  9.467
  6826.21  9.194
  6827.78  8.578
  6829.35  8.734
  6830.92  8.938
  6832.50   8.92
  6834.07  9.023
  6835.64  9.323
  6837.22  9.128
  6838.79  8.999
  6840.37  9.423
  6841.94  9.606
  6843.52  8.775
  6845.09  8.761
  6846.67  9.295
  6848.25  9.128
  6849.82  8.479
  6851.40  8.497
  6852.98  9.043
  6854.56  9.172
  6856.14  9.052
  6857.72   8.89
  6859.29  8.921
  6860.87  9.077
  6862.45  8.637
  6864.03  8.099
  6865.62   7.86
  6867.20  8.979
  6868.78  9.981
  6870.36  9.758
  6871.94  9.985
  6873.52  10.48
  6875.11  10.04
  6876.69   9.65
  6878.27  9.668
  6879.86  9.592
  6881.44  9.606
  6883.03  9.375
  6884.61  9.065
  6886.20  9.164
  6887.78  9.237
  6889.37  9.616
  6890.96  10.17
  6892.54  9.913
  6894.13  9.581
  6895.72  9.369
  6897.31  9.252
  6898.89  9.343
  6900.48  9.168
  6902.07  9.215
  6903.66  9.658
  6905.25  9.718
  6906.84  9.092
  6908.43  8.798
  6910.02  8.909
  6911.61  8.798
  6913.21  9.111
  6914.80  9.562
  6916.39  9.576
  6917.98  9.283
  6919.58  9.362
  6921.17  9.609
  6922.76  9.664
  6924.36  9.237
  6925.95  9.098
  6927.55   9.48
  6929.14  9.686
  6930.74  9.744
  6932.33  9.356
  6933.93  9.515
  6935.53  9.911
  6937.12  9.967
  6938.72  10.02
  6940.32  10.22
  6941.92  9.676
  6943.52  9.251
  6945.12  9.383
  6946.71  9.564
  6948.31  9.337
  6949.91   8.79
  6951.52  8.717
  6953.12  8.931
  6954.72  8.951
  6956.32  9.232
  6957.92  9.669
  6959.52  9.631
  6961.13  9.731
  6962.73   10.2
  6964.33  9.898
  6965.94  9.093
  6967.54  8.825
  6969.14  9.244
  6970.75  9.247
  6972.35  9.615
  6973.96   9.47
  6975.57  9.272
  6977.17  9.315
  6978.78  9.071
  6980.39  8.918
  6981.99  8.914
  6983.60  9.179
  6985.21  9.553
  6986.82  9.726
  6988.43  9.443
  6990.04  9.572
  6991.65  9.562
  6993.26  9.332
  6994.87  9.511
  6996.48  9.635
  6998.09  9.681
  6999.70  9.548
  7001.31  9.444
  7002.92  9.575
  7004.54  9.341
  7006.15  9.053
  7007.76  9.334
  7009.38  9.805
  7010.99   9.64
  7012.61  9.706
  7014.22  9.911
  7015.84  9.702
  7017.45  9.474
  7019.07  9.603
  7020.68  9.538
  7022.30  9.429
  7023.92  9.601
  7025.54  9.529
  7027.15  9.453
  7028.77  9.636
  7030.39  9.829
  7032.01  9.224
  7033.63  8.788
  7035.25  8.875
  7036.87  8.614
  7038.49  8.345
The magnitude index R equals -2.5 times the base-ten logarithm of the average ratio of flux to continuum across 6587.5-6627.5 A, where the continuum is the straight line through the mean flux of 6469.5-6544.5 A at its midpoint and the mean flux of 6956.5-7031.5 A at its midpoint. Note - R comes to 0.01 mag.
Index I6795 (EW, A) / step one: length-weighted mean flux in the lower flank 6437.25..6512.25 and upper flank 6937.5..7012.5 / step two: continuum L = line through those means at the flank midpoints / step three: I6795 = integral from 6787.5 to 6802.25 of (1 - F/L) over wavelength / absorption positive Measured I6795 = 0.6 A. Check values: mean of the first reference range 8.85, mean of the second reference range 9.42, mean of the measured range 8.86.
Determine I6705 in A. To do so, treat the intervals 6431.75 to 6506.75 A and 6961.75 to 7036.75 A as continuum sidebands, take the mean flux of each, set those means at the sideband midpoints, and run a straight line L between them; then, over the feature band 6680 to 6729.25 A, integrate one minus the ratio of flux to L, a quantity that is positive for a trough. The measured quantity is 2.3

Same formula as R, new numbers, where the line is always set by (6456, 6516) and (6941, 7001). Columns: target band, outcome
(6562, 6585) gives 0.02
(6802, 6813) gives 0.03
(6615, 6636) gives 0.04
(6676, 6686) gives 0.02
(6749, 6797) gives 0.03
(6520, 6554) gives 0.03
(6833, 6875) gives 0.02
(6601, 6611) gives 0.02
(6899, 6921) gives 0.01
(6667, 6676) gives -0.03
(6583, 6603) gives 0.03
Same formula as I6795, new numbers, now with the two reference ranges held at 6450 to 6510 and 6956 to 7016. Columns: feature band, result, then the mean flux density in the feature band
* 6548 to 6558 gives 0.29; 8.64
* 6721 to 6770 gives 1.53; 8.86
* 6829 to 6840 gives 0.27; 9.03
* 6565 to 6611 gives 0.72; 8.8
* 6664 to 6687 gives 0.17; 8.99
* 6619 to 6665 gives 0.38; 8.94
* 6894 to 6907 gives -0.04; 9.38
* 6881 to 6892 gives -0.16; 9.47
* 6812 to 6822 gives -0.48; 9.69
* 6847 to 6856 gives 0.37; 8.89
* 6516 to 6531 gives 0.72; 8.43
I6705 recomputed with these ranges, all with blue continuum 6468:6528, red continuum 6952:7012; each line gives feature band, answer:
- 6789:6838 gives 0.2 A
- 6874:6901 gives -0.7 A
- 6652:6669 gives 0.1 A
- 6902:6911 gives 0.1 A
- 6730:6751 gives 0.7 A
